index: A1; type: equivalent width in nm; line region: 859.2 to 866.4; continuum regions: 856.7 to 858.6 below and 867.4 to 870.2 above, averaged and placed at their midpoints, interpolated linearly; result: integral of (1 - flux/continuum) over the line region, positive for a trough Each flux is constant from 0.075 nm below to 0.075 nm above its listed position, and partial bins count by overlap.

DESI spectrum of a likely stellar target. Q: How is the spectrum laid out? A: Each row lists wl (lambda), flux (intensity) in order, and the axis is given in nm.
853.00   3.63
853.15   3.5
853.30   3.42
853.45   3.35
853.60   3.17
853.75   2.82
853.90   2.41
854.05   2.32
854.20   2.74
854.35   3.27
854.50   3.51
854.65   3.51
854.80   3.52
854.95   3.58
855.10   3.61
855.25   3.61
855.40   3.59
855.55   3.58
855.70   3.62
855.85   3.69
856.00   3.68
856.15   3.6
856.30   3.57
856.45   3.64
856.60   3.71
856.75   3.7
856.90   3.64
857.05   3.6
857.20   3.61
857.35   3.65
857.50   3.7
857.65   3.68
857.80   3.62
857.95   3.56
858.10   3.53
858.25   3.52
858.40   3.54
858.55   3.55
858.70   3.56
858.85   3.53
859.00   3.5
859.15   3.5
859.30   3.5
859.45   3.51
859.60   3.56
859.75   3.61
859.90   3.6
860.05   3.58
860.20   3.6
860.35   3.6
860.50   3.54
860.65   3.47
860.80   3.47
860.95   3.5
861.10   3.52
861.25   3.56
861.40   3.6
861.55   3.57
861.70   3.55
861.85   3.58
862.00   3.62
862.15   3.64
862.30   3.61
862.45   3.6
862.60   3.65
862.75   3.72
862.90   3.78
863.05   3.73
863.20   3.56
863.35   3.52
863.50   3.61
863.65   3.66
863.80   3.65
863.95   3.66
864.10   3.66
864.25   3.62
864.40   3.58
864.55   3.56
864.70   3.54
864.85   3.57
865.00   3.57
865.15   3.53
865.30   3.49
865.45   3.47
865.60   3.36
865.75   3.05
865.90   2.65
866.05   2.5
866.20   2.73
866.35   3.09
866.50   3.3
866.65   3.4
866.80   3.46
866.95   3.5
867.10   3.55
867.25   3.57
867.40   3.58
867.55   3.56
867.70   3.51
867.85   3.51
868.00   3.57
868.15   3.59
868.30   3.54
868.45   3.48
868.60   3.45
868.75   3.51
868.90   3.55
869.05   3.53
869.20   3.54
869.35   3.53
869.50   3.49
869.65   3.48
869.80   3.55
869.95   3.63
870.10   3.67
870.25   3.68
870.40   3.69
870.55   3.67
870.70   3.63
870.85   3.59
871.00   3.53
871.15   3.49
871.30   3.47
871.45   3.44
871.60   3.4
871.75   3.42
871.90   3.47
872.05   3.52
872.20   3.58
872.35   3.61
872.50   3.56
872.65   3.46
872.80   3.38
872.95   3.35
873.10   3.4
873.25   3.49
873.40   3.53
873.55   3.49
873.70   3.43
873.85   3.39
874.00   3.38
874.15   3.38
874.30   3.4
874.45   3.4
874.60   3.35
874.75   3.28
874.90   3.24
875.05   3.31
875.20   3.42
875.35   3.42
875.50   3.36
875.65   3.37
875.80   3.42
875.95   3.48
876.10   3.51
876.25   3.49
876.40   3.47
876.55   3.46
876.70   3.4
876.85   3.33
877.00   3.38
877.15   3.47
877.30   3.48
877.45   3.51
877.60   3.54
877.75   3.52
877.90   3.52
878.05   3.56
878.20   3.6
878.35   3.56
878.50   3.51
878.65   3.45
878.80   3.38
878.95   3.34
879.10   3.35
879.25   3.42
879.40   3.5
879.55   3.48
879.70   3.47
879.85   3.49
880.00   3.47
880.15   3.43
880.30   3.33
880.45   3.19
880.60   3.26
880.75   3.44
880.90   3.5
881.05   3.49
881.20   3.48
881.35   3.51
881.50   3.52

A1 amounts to 0.16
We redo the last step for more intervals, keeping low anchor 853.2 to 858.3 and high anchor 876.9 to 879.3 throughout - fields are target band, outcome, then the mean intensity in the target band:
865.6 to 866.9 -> 0.15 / 3.05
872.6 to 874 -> 0.01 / 3.43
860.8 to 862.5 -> -0.06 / 3.57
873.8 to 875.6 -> 0.06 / 3.36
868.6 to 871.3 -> -0.08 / 3.57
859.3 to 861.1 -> -0.05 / 3.55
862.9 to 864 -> -0.06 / 3.64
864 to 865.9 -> 0.00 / 3.47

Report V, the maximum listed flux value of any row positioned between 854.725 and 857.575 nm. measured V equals 3.71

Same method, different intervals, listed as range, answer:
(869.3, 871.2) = 3.69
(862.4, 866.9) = 3.78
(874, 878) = 3.54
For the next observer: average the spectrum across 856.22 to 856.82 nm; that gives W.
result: 3.65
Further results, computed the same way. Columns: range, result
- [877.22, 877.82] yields 3.51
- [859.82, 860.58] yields 3.58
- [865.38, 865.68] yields 3.41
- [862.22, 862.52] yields 3.61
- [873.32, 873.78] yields 3.48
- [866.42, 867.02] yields 3.41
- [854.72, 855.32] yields 3.58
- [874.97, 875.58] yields 3.38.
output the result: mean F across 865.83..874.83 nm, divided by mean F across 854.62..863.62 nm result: 1.0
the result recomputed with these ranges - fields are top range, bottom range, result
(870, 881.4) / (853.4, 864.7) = 0.98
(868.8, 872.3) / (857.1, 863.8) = 0.99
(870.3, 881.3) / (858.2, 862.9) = 0.97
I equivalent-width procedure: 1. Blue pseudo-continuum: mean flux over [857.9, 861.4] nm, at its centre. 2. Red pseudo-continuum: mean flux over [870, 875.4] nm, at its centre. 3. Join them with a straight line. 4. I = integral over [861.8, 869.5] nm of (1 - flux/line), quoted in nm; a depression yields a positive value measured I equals 0.05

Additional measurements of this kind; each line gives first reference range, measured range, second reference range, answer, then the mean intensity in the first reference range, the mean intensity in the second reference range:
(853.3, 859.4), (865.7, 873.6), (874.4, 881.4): -0.018 nm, 3.46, 3.43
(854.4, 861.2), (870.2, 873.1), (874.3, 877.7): -0.055 nm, 3.58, 3.41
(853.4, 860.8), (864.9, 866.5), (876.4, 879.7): 0.146 nm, 3.48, 3.46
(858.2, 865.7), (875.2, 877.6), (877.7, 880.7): 0.016 nm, 3.57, 3.44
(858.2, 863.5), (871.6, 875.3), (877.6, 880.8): 0.062 nm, 3.57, 3.44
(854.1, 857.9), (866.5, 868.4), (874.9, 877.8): -0.016 nm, 3.56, 3.43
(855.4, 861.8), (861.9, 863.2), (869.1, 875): -0.039 nm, 3.58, 3.49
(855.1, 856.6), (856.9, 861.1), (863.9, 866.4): -0.046 nm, 3.62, 3.33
